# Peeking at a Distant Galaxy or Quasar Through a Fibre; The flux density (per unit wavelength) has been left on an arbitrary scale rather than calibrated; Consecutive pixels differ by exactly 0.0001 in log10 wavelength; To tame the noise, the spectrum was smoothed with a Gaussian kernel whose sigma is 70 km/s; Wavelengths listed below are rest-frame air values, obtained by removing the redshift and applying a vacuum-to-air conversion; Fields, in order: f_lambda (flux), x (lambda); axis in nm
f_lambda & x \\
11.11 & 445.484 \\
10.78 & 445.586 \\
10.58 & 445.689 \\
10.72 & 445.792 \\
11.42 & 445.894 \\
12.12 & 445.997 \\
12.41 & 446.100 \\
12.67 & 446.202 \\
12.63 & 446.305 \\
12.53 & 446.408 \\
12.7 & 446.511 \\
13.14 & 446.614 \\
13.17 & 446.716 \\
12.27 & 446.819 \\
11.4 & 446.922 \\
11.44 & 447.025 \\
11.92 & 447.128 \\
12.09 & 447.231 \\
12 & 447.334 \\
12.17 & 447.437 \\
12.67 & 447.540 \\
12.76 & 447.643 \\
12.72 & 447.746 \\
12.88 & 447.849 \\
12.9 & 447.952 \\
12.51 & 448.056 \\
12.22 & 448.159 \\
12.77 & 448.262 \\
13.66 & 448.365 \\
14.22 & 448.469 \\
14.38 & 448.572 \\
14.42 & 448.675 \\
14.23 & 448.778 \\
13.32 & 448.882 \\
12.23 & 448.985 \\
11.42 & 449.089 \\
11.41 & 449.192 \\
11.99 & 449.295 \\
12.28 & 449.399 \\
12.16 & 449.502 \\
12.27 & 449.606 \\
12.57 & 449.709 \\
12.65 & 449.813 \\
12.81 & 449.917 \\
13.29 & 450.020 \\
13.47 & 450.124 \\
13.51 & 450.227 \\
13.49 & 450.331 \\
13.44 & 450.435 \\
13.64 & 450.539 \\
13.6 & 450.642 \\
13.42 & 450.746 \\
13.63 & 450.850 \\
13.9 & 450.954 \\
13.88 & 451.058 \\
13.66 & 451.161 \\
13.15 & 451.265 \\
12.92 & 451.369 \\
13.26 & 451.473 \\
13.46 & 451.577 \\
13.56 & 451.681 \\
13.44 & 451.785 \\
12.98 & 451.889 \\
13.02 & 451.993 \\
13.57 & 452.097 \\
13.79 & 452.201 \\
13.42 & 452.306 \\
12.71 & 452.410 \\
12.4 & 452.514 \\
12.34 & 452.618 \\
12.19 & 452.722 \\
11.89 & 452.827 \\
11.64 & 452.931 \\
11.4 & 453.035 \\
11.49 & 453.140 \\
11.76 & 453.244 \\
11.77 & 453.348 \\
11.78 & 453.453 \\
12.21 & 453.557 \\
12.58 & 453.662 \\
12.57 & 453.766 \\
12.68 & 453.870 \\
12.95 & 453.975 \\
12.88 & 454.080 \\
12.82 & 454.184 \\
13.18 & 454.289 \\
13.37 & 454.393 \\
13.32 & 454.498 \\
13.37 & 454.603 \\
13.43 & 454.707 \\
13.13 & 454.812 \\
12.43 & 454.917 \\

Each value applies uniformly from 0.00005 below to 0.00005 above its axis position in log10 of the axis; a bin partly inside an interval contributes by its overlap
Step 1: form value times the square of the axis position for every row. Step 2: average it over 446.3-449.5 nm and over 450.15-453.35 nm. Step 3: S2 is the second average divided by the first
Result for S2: 1.05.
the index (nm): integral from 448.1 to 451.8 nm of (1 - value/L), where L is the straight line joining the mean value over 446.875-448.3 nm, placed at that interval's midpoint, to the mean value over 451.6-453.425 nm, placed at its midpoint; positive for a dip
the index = -0.216 nm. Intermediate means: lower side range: 12.3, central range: 13.2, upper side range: 12.6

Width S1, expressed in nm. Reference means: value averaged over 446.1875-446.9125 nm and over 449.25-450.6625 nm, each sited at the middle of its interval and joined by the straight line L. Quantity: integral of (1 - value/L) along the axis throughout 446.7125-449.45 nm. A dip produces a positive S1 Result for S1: 0.03 nm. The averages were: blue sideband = 12.7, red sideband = 12.9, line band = 12.6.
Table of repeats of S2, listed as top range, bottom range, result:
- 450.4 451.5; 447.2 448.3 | 1.09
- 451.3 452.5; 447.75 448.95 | 1.01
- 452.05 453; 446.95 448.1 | 1.05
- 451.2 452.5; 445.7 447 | 1.11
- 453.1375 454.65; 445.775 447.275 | 1.07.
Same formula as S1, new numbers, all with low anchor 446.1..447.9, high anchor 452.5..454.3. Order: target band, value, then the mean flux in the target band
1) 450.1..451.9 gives -0.172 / 13.5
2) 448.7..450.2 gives -0.034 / 12.6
